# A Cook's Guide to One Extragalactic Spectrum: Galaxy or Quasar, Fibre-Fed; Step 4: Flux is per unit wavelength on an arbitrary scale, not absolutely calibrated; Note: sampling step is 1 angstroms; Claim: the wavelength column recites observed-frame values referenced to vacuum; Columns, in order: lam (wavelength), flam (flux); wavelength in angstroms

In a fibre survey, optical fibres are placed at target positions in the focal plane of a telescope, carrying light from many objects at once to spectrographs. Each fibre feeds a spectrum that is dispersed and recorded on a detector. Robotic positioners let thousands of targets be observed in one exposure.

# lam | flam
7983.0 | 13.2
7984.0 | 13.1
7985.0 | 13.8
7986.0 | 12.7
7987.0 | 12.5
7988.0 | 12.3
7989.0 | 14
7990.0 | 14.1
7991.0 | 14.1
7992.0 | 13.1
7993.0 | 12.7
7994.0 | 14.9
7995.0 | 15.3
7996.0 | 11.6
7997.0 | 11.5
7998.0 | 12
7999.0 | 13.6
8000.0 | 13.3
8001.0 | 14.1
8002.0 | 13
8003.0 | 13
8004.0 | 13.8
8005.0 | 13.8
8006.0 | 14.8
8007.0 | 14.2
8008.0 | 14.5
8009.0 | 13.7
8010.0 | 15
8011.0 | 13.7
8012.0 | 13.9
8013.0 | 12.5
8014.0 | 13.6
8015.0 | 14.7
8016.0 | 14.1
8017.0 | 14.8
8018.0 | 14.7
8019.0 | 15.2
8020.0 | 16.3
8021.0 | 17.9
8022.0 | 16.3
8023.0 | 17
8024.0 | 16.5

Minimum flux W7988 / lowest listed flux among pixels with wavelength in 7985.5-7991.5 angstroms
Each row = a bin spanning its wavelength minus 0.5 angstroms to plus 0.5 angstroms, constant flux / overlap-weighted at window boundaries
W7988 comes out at 12.3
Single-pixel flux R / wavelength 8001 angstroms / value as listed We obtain 14.1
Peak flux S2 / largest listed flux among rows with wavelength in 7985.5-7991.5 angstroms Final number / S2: 14.1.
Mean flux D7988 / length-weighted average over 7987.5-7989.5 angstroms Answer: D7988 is 13.2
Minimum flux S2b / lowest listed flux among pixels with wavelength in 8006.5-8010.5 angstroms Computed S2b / 13.7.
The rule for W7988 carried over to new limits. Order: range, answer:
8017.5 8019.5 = 14.7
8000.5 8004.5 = 13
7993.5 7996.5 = 11.6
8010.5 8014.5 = 12.5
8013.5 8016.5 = 13.6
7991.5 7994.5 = 12.7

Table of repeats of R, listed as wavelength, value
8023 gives 17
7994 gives 14.9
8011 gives 13.7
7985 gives 13.8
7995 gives 15.3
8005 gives 13.8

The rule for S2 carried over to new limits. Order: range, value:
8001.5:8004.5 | 13.8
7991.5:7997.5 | 15.3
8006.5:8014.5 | 15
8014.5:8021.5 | 17.9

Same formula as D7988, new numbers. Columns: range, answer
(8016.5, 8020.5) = 15.2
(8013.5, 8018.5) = 14.4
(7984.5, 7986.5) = 13.2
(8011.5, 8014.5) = 13.3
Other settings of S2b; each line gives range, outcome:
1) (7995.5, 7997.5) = 11.5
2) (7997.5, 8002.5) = 12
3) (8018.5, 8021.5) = 15.2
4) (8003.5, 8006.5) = 13.8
